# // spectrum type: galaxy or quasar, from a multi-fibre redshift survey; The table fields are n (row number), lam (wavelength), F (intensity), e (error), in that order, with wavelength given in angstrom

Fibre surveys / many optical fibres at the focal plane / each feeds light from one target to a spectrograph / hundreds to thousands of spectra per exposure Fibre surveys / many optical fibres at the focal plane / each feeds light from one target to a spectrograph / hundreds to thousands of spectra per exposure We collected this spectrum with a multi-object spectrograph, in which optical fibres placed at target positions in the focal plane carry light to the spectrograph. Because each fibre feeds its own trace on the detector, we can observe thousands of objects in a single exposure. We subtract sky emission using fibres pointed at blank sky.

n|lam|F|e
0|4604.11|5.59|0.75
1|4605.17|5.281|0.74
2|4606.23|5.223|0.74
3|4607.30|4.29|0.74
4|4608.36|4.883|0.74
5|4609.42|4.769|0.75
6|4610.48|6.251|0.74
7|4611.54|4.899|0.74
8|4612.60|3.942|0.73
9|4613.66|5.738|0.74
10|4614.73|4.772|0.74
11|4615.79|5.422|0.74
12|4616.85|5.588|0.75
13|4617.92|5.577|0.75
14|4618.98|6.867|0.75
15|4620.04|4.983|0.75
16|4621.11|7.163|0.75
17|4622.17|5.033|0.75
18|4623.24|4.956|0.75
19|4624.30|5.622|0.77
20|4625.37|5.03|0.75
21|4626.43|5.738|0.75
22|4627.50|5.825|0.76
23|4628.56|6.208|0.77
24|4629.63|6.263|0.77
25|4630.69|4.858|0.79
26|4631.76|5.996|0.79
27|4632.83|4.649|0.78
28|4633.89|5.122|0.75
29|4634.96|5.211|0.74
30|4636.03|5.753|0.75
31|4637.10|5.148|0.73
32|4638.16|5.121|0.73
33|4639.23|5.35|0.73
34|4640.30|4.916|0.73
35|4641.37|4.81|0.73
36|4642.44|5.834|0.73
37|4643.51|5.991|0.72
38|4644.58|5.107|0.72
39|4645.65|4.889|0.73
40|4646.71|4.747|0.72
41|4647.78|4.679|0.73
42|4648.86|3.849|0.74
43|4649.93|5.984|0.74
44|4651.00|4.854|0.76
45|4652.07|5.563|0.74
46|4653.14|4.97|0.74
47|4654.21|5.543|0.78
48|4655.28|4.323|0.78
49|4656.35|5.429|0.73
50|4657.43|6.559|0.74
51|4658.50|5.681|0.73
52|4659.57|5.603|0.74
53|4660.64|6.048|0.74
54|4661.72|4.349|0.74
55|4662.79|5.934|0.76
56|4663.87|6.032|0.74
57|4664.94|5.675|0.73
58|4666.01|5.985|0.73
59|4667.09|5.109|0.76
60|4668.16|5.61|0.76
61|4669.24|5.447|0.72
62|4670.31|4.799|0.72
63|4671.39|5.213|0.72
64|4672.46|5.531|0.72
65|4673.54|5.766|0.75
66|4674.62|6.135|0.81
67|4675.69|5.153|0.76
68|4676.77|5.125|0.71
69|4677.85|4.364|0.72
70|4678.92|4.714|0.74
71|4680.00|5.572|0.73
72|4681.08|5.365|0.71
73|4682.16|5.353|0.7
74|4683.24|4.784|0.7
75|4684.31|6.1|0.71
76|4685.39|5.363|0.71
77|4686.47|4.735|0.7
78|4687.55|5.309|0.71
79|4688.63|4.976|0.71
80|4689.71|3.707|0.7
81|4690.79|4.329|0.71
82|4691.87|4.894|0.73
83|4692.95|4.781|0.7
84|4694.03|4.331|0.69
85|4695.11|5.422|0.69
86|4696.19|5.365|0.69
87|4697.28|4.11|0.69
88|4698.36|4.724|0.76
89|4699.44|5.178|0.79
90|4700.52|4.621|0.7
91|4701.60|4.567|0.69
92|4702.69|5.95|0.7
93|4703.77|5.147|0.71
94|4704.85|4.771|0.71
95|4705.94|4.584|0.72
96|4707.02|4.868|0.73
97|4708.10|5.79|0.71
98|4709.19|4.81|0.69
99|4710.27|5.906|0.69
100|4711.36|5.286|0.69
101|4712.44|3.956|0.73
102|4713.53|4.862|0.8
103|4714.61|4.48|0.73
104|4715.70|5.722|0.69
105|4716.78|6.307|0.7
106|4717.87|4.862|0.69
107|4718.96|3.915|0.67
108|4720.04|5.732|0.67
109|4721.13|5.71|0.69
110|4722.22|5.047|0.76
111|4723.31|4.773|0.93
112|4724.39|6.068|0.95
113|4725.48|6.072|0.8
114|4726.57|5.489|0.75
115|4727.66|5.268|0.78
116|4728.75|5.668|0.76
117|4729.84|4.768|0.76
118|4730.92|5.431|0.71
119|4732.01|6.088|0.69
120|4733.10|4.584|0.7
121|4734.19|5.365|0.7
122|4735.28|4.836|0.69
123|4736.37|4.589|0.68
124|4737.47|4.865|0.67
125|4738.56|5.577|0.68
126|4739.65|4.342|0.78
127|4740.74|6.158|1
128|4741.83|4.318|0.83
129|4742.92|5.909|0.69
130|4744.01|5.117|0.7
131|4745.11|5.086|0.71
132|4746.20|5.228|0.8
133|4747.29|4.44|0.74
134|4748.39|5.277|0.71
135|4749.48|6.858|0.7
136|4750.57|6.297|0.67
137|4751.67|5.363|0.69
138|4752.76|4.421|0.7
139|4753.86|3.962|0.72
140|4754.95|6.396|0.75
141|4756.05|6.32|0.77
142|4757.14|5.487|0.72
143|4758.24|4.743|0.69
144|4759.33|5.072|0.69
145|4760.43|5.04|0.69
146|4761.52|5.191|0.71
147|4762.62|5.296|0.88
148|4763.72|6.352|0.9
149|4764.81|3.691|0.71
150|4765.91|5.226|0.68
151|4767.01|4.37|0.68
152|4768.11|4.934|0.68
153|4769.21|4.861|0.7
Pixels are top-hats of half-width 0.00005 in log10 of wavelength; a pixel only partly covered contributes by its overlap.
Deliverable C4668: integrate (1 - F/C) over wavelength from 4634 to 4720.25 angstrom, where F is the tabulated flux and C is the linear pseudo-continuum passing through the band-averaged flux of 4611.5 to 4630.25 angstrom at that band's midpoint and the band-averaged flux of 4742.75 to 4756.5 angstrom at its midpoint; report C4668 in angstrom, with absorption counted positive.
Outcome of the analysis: 5.1 angstrom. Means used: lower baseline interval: 5.55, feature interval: 5.16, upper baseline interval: 5.41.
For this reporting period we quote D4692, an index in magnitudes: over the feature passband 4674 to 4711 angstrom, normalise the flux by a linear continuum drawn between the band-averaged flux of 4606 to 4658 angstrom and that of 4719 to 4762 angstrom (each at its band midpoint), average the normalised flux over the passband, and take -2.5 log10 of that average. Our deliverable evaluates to 0.06 mag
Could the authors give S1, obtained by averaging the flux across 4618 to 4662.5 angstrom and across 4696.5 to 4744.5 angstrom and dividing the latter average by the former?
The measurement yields 1.0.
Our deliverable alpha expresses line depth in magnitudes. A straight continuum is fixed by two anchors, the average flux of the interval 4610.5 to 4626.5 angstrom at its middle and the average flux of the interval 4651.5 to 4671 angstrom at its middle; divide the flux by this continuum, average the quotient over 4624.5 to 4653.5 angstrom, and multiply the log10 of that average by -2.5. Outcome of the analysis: 0.036 mag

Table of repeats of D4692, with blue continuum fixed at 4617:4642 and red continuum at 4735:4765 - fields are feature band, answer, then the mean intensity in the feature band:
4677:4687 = 0.05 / 5.15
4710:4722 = 0.04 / 5.14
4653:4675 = -0.02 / 5.52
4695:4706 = 0.08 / 4.94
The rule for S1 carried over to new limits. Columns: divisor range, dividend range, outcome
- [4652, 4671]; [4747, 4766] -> 0.97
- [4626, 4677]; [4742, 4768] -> 0.97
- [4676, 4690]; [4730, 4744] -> 1.02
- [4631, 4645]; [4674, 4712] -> 0.95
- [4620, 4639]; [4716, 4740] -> 0.96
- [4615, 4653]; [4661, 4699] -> 0.96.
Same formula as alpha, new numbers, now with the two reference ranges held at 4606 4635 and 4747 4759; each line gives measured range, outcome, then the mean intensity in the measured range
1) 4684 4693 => 0.11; 4.89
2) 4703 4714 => 0.08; 5.02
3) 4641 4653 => 0.06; 5.12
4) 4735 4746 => 0.07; 5.09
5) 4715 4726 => 0.00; 5.41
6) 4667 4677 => 0.00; 5.41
